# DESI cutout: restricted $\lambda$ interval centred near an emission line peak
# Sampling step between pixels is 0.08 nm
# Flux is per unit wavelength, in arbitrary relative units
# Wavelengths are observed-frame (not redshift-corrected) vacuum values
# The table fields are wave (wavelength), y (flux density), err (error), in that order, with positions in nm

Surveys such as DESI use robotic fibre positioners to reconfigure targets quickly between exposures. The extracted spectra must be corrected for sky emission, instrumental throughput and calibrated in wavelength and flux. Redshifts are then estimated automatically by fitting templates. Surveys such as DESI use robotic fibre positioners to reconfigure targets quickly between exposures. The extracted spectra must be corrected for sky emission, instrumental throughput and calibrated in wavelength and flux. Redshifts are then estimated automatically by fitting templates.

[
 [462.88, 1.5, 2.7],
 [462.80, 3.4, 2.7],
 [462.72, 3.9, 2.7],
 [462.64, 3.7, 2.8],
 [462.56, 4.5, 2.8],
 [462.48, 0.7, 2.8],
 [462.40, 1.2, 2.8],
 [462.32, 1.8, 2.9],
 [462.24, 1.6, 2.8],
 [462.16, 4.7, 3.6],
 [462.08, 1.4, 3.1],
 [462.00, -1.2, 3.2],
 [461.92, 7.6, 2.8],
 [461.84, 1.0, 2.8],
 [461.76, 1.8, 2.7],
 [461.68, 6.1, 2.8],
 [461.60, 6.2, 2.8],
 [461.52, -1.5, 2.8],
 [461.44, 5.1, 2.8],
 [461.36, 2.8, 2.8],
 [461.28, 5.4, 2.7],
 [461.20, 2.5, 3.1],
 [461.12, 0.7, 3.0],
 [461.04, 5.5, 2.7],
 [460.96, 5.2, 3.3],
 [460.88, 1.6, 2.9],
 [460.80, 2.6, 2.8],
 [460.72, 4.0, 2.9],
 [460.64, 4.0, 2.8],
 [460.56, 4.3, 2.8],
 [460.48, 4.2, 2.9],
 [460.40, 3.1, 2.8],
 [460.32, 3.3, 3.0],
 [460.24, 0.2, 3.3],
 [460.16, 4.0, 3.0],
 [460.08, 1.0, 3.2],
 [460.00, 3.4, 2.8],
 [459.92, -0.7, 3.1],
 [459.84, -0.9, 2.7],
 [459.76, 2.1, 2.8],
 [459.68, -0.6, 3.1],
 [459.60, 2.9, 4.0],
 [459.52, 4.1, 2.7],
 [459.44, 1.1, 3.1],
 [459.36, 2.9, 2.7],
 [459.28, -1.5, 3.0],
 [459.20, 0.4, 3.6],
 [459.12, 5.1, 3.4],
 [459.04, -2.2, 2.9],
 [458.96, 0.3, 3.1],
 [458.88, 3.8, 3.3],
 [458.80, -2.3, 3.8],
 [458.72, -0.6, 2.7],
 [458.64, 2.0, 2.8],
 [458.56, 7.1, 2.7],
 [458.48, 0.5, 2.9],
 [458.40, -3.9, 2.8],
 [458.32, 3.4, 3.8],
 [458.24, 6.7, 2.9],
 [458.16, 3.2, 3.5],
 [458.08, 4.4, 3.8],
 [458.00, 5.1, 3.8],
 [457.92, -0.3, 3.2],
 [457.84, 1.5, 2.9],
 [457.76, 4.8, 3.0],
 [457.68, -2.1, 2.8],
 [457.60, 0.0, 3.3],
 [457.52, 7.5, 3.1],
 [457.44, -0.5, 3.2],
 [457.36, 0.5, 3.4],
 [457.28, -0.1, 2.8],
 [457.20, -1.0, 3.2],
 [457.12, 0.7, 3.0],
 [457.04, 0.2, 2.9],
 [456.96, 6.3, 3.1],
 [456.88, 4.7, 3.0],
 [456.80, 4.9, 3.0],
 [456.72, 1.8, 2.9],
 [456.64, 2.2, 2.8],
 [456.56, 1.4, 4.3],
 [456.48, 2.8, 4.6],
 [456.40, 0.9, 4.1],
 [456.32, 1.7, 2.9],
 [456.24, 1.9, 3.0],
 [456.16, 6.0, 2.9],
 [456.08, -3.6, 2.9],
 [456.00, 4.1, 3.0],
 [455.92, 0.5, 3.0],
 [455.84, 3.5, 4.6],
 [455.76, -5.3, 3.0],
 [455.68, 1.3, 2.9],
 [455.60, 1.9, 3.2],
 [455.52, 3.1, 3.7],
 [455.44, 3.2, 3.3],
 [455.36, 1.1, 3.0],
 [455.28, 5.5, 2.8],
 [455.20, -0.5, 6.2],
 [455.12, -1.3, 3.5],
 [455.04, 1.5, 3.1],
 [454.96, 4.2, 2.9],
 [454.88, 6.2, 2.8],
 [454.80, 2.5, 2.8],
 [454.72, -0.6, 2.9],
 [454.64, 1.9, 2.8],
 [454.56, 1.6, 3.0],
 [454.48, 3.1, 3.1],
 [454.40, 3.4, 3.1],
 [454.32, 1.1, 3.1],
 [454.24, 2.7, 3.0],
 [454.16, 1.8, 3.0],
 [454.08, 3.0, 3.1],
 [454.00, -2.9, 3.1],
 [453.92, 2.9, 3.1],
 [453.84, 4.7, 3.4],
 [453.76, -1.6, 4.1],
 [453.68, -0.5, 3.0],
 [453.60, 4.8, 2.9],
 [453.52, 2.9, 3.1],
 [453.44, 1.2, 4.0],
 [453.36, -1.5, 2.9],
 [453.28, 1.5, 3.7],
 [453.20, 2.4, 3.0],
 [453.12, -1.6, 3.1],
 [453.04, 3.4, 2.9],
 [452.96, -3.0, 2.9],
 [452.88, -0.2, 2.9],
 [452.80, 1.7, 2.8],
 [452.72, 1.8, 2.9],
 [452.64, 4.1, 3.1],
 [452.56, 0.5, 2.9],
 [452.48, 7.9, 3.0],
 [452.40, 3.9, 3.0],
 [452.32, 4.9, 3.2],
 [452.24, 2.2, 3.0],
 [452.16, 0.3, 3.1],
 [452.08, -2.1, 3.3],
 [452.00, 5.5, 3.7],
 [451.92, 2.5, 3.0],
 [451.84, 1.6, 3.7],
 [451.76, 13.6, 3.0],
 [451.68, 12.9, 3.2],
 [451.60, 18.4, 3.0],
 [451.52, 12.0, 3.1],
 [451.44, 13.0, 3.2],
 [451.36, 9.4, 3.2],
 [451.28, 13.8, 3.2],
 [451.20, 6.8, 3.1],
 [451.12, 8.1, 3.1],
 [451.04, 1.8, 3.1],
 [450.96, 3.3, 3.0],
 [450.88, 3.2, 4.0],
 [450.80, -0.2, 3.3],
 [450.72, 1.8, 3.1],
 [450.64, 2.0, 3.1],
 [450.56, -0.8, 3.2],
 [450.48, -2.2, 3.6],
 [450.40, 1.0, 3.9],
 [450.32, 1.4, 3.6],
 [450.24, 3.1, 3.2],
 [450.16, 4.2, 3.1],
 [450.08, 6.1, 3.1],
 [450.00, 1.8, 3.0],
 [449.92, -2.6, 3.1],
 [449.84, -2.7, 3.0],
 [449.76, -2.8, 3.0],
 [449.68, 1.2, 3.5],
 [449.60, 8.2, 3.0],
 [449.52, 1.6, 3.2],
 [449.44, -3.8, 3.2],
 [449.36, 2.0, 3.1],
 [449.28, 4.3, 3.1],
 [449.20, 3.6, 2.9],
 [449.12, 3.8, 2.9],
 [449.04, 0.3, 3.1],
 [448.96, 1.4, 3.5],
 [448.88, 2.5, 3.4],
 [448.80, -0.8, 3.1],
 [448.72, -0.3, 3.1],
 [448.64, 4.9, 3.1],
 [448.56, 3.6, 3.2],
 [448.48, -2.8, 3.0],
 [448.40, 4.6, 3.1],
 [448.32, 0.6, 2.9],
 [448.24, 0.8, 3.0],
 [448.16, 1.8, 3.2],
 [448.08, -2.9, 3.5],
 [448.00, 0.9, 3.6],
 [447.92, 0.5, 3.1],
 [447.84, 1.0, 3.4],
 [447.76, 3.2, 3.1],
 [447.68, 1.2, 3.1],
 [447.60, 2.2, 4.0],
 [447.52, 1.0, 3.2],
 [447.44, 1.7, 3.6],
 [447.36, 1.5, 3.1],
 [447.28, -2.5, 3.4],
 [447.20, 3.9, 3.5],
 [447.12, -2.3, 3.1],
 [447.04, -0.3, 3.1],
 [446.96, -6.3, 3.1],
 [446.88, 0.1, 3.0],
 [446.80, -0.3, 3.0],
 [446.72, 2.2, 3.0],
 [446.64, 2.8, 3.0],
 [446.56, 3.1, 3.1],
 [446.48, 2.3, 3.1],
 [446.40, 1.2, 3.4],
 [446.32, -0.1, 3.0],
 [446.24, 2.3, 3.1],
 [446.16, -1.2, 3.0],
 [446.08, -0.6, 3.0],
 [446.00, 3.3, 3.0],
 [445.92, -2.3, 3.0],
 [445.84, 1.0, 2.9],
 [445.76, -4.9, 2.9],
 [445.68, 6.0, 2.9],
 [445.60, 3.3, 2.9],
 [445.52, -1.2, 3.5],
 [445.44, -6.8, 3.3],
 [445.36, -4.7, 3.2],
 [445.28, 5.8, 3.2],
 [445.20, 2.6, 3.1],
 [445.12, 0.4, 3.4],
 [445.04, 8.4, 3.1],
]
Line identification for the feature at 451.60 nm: [O II] 3727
